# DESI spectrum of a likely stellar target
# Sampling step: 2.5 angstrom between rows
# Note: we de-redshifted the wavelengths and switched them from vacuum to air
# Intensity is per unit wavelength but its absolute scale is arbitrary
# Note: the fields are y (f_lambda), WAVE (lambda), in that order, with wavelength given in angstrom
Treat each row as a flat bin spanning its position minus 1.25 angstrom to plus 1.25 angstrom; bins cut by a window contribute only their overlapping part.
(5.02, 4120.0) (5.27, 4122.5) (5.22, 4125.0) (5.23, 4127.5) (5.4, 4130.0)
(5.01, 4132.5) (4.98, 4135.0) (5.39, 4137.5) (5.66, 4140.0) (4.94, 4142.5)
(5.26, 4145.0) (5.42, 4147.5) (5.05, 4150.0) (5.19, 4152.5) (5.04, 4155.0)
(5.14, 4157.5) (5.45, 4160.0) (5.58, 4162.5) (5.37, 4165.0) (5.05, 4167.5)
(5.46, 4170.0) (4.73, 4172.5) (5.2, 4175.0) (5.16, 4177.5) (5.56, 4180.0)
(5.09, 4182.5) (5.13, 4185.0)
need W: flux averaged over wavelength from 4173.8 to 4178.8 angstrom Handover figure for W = 5.18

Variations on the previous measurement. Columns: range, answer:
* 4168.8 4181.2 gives 5.22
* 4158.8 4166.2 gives 5.47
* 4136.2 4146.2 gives 5.31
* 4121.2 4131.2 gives 5.28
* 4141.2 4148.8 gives 5.21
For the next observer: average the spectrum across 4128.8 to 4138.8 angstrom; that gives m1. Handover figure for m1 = 5.2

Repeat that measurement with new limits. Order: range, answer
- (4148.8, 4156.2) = 5.09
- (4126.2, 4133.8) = 5.21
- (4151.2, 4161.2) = 5.2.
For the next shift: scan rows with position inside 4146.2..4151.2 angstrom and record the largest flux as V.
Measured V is 5.42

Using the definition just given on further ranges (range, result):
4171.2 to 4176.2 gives 5.2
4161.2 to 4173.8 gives 5.58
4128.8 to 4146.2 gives 5.66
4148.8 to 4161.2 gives 5.45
